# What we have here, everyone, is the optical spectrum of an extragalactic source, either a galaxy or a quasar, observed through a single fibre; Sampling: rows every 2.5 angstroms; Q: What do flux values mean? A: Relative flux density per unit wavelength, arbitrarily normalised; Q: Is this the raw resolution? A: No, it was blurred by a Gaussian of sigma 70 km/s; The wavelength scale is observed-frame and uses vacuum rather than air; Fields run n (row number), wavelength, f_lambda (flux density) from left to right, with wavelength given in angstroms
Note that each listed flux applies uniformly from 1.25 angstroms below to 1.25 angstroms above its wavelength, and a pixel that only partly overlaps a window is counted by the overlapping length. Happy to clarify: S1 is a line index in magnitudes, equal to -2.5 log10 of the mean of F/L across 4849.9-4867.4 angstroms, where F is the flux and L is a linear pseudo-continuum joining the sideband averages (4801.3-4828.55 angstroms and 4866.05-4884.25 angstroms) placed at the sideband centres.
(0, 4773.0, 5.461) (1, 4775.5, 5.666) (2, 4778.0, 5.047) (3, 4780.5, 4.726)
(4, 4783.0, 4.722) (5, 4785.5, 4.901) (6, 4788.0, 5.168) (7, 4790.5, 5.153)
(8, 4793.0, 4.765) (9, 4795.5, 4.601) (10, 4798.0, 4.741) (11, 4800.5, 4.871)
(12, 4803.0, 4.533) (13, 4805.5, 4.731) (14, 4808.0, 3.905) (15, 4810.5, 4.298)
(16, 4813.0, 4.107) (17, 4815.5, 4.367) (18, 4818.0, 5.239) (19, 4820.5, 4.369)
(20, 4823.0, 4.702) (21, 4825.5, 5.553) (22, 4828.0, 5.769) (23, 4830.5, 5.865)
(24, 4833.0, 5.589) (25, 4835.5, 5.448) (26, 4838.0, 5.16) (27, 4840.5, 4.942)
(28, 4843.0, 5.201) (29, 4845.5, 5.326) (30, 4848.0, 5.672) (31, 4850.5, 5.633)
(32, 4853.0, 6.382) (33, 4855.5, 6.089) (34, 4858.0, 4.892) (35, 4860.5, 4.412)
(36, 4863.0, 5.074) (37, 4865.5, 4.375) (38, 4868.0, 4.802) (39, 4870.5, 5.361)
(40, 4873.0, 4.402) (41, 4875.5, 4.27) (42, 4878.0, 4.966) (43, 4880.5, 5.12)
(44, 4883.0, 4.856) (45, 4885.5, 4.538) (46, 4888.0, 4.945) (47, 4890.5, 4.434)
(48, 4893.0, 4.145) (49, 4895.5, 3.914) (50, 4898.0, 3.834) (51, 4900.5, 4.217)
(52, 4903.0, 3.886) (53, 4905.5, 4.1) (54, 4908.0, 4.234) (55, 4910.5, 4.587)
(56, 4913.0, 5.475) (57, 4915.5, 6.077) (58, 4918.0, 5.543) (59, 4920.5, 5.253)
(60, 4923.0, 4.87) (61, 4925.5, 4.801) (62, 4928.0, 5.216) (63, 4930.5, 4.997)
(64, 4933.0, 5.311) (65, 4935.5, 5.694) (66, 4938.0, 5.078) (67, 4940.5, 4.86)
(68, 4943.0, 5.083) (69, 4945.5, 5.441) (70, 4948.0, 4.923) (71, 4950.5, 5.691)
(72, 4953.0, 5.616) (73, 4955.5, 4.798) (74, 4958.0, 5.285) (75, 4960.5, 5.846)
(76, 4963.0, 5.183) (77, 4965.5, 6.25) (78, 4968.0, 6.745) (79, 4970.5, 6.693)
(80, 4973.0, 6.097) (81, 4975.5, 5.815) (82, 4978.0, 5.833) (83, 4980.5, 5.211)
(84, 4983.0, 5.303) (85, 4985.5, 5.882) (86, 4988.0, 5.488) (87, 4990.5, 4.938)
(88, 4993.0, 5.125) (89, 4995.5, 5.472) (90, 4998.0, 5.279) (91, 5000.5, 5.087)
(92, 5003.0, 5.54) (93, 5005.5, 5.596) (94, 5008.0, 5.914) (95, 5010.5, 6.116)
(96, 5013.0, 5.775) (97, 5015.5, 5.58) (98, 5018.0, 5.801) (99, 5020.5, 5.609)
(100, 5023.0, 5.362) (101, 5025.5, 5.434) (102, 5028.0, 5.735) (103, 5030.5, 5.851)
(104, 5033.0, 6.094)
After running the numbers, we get -0.102 mag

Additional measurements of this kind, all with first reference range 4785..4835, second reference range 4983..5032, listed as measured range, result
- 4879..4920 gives 0.12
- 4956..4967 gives -0.04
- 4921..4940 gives 0.03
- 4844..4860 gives -0.12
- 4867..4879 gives 0.07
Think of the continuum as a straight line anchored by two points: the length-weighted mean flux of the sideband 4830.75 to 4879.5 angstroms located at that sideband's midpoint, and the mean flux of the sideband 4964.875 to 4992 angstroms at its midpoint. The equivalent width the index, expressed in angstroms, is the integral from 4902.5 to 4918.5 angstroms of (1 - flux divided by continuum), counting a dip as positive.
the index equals 1.8 angstroms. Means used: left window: 5.17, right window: 5.83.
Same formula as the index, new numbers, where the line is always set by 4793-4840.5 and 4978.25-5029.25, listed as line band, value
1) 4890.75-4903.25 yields 2.7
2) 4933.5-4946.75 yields 0.2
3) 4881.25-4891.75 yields 0.8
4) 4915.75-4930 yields 0.1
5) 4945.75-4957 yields 0.1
